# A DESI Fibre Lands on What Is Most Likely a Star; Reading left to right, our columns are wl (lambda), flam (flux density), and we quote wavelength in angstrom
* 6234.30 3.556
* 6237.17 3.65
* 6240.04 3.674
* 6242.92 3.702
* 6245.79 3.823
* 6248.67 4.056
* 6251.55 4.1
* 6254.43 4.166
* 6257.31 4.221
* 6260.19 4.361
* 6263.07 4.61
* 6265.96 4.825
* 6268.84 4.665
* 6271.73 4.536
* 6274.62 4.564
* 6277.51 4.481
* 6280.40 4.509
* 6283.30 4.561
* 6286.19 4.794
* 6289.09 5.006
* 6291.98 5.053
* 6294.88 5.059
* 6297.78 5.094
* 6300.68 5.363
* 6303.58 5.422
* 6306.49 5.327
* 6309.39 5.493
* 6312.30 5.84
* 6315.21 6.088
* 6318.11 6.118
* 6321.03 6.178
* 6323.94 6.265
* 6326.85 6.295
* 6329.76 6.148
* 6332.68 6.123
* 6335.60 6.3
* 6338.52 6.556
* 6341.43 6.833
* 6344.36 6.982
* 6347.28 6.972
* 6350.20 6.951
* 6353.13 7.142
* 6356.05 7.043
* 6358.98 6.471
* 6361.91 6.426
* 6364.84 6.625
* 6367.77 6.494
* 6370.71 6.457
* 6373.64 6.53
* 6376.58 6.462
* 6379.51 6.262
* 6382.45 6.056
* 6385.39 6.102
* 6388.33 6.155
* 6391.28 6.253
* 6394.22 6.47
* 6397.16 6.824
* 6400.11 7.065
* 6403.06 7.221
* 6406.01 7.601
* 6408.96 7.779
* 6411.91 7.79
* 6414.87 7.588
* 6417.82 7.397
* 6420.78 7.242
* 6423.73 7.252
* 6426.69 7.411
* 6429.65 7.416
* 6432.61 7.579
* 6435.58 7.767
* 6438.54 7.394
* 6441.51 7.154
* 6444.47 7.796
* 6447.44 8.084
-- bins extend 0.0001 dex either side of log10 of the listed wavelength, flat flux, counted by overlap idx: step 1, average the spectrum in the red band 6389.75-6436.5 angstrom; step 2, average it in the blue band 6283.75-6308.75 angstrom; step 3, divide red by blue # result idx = 1.42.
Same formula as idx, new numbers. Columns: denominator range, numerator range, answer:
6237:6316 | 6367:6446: 1.50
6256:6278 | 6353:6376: 1.46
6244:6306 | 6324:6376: 1.42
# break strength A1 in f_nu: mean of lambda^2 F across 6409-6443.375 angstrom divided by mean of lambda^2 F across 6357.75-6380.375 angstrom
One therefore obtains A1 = 1.18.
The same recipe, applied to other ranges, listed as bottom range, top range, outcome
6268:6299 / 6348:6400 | 1.41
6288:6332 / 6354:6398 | 1.16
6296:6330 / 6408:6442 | 1.34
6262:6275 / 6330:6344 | 1.42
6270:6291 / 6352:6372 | 1.47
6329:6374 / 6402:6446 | 1.16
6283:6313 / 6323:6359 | 1.30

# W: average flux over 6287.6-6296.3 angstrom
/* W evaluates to 5.04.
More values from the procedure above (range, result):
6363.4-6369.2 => 6.56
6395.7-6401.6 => 6.94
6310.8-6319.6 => 6.01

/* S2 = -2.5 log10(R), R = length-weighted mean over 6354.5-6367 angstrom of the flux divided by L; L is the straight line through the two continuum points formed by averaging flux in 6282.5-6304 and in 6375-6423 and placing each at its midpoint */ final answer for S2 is -0.07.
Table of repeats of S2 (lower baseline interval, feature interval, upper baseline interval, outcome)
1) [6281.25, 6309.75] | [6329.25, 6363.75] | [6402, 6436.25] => -0.10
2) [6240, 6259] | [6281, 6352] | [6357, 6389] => -0.11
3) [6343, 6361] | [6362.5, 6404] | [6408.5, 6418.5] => 0.13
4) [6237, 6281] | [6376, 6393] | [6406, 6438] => 0.09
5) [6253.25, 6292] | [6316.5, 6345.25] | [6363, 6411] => -0.13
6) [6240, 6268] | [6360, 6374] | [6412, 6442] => -0.03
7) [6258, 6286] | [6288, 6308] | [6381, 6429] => -0.03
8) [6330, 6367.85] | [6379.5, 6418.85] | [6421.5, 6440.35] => 0.04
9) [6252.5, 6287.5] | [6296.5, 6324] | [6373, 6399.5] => -0.11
